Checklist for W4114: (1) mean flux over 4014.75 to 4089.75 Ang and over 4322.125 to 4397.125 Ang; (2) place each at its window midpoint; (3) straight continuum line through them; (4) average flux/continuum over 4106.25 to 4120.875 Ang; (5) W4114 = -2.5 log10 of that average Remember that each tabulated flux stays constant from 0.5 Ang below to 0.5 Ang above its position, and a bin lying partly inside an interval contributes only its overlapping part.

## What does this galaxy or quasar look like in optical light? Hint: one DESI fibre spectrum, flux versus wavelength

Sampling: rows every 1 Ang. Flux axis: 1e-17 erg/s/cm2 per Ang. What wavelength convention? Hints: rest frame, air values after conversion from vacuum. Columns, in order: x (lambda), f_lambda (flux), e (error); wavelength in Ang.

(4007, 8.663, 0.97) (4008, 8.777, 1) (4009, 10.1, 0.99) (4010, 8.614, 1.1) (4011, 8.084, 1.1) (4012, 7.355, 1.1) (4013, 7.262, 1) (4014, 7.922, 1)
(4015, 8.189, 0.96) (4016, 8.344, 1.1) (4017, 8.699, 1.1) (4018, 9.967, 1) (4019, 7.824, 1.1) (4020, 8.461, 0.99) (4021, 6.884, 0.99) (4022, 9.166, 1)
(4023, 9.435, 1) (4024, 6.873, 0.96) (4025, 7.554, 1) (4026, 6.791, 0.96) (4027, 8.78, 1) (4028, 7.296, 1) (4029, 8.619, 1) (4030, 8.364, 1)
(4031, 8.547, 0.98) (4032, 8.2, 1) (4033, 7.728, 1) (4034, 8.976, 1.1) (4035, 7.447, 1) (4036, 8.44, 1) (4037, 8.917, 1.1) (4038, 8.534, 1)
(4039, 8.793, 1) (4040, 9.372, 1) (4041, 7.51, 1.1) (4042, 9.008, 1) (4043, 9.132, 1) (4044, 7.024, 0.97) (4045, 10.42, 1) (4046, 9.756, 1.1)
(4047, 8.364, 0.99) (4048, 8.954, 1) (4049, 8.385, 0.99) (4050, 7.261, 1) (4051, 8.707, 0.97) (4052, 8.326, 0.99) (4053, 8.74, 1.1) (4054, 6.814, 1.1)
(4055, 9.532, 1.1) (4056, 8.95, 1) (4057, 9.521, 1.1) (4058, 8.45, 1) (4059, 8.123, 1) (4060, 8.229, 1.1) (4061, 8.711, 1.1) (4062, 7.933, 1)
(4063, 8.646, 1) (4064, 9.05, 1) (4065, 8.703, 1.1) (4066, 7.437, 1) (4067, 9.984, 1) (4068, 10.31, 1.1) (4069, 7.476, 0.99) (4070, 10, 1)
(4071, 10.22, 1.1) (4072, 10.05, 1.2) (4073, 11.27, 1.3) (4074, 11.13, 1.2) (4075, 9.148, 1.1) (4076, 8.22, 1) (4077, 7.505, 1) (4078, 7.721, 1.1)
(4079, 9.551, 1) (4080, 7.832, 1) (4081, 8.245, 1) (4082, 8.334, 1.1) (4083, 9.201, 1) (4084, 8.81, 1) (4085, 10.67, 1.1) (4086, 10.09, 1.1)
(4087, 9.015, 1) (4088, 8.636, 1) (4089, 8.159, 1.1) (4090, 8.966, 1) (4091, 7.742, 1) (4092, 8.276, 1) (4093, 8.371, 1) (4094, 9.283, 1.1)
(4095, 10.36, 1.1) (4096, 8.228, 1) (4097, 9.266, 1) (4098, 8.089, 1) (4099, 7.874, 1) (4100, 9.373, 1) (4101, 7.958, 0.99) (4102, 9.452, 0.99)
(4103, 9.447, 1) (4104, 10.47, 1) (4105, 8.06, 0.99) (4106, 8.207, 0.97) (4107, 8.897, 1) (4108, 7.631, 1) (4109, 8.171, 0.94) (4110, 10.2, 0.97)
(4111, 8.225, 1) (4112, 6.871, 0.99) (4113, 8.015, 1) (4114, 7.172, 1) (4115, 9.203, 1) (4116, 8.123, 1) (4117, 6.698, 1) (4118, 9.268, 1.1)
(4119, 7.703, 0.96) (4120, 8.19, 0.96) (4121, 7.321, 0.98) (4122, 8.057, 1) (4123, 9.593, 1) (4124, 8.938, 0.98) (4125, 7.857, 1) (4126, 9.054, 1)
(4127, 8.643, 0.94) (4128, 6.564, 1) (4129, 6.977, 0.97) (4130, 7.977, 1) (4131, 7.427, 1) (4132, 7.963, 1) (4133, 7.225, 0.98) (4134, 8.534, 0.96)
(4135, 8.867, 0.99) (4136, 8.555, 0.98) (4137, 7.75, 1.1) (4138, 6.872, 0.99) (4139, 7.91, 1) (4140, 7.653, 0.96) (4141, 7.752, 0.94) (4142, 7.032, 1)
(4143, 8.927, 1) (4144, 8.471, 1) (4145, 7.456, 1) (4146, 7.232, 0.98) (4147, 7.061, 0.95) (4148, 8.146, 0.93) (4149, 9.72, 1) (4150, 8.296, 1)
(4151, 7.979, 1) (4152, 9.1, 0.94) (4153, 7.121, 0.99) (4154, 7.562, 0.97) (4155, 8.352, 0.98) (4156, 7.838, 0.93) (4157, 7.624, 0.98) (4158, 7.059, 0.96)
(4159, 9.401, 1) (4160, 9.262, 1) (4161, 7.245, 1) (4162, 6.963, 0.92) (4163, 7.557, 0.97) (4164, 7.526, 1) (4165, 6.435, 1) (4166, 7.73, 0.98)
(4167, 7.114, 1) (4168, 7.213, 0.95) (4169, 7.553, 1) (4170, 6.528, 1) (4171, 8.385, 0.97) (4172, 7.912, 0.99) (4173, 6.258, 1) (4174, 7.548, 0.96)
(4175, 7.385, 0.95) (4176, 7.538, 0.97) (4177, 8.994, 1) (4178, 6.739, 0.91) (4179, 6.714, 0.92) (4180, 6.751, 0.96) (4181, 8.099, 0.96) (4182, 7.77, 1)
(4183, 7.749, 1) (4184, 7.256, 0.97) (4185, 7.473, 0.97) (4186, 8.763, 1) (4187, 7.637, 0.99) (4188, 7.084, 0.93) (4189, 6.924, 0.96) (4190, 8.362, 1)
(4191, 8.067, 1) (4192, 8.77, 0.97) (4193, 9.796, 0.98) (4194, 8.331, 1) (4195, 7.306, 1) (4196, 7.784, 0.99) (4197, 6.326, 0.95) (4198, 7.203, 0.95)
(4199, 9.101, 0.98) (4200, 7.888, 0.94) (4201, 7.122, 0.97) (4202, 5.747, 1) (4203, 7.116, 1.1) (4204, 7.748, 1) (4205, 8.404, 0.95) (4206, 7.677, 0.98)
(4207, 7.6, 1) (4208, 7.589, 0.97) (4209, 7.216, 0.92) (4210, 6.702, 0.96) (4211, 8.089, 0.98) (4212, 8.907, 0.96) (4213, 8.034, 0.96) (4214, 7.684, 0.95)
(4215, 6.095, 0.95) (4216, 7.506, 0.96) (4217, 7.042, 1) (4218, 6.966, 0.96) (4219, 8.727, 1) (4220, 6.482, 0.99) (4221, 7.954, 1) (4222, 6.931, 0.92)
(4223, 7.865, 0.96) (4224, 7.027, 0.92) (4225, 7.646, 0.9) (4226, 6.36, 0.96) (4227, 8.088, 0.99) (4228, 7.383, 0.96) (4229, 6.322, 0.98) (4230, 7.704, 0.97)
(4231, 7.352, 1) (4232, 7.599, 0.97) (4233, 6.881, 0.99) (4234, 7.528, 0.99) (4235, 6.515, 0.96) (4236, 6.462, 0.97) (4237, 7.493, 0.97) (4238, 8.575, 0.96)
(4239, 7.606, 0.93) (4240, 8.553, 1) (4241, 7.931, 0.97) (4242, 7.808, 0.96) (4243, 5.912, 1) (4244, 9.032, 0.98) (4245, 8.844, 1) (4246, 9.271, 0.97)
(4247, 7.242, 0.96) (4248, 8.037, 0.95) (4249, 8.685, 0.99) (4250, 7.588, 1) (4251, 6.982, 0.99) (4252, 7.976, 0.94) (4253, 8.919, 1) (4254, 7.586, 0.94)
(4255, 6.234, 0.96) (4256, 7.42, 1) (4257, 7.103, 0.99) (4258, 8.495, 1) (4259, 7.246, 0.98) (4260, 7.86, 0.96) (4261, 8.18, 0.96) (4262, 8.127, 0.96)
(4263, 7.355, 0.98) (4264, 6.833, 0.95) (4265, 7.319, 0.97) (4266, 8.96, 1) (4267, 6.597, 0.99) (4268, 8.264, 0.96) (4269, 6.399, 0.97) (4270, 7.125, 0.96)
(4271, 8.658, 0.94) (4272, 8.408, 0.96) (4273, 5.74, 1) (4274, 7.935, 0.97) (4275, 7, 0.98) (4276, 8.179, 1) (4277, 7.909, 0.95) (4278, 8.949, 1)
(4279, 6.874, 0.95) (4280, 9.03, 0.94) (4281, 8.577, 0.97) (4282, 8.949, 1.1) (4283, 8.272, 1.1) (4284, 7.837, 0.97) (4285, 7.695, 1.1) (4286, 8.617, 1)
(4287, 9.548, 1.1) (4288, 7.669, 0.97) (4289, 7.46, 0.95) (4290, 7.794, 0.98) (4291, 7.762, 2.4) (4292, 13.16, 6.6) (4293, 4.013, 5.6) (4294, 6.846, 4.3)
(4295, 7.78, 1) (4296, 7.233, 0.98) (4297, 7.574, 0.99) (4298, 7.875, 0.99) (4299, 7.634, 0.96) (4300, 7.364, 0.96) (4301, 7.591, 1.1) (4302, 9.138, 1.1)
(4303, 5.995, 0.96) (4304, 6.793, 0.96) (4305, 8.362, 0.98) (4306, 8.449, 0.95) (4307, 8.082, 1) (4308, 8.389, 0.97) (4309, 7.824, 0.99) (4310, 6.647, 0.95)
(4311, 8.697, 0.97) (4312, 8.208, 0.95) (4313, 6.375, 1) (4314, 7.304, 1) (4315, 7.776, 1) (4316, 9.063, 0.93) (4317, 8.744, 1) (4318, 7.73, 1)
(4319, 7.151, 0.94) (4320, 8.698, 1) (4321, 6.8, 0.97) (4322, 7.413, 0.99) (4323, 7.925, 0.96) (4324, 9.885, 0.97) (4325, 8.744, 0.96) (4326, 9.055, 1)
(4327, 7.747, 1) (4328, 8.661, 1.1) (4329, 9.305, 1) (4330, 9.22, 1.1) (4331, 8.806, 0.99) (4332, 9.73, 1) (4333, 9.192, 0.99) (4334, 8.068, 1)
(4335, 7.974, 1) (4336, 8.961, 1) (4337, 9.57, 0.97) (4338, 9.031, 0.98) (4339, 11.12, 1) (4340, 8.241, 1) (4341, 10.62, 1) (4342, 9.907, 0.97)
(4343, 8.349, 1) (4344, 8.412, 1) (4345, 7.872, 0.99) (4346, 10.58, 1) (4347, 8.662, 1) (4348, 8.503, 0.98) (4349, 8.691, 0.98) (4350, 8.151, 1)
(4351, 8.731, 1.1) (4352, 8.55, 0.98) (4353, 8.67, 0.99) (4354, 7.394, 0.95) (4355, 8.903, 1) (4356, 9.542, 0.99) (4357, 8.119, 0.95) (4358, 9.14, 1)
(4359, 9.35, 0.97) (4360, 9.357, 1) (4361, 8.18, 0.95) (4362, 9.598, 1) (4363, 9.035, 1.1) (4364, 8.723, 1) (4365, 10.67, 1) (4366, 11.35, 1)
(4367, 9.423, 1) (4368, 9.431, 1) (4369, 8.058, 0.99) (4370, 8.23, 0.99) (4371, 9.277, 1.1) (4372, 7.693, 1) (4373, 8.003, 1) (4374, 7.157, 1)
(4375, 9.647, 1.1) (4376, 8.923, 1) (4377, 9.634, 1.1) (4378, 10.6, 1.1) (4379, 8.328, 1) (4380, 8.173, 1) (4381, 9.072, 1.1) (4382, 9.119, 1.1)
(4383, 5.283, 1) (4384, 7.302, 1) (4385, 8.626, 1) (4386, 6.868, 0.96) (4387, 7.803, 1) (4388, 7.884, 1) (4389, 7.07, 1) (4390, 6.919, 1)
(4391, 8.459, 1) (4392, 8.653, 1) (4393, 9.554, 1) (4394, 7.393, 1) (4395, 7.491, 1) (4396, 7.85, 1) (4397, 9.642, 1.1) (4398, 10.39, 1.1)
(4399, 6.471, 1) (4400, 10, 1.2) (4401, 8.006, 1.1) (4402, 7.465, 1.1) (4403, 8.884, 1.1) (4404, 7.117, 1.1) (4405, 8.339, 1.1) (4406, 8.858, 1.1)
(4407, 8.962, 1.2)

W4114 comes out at 0.07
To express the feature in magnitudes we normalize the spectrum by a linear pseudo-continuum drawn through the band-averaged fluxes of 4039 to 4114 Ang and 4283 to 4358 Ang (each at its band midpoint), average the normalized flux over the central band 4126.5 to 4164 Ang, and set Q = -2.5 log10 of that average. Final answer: 0.10 mag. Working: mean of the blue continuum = 8.77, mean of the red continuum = 8.33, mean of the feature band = 7.89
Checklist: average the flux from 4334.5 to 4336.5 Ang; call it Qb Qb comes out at 8.47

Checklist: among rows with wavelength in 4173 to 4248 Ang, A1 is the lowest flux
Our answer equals 5.747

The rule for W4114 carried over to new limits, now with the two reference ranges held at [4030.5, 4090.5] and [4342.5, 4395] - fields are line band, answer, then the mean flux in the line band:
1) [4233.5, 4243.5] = 0.167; 7.44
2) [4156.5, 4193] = 0.145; 7.62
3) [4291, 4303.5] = 0.126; 7.69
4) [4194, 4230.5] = 0.169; 7.44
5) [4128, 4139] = 0.129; 7.76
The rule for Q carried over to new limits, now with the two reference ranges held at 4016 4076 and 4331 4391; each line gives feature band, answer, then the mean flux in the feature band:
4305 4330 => 0.08 mag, 8.14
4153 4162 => 0.10 mag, 7.93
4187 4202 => 0.12 mag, 7.78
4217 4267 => 0.15 mag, 7.6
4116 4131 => 0.08 mag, 8.04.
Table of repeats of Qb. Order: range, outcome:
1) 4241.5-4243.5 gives 6.86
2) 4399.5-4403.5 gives 8.59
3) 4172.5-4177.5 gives 7.54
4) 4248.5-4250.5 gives 8.14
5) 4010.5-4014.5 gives 7.66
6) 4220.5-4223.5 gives 7.58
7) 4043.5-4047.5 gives 8.89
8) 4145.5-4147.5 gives 7.15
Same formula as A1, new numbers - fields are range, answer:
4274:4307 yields 4.013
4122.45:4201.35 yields 6.258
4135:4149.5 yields 6.872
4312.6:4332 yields 6.375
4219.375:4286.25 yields 5.74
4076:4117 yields 6.698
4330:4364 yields 7.394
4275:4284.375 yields 6.874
